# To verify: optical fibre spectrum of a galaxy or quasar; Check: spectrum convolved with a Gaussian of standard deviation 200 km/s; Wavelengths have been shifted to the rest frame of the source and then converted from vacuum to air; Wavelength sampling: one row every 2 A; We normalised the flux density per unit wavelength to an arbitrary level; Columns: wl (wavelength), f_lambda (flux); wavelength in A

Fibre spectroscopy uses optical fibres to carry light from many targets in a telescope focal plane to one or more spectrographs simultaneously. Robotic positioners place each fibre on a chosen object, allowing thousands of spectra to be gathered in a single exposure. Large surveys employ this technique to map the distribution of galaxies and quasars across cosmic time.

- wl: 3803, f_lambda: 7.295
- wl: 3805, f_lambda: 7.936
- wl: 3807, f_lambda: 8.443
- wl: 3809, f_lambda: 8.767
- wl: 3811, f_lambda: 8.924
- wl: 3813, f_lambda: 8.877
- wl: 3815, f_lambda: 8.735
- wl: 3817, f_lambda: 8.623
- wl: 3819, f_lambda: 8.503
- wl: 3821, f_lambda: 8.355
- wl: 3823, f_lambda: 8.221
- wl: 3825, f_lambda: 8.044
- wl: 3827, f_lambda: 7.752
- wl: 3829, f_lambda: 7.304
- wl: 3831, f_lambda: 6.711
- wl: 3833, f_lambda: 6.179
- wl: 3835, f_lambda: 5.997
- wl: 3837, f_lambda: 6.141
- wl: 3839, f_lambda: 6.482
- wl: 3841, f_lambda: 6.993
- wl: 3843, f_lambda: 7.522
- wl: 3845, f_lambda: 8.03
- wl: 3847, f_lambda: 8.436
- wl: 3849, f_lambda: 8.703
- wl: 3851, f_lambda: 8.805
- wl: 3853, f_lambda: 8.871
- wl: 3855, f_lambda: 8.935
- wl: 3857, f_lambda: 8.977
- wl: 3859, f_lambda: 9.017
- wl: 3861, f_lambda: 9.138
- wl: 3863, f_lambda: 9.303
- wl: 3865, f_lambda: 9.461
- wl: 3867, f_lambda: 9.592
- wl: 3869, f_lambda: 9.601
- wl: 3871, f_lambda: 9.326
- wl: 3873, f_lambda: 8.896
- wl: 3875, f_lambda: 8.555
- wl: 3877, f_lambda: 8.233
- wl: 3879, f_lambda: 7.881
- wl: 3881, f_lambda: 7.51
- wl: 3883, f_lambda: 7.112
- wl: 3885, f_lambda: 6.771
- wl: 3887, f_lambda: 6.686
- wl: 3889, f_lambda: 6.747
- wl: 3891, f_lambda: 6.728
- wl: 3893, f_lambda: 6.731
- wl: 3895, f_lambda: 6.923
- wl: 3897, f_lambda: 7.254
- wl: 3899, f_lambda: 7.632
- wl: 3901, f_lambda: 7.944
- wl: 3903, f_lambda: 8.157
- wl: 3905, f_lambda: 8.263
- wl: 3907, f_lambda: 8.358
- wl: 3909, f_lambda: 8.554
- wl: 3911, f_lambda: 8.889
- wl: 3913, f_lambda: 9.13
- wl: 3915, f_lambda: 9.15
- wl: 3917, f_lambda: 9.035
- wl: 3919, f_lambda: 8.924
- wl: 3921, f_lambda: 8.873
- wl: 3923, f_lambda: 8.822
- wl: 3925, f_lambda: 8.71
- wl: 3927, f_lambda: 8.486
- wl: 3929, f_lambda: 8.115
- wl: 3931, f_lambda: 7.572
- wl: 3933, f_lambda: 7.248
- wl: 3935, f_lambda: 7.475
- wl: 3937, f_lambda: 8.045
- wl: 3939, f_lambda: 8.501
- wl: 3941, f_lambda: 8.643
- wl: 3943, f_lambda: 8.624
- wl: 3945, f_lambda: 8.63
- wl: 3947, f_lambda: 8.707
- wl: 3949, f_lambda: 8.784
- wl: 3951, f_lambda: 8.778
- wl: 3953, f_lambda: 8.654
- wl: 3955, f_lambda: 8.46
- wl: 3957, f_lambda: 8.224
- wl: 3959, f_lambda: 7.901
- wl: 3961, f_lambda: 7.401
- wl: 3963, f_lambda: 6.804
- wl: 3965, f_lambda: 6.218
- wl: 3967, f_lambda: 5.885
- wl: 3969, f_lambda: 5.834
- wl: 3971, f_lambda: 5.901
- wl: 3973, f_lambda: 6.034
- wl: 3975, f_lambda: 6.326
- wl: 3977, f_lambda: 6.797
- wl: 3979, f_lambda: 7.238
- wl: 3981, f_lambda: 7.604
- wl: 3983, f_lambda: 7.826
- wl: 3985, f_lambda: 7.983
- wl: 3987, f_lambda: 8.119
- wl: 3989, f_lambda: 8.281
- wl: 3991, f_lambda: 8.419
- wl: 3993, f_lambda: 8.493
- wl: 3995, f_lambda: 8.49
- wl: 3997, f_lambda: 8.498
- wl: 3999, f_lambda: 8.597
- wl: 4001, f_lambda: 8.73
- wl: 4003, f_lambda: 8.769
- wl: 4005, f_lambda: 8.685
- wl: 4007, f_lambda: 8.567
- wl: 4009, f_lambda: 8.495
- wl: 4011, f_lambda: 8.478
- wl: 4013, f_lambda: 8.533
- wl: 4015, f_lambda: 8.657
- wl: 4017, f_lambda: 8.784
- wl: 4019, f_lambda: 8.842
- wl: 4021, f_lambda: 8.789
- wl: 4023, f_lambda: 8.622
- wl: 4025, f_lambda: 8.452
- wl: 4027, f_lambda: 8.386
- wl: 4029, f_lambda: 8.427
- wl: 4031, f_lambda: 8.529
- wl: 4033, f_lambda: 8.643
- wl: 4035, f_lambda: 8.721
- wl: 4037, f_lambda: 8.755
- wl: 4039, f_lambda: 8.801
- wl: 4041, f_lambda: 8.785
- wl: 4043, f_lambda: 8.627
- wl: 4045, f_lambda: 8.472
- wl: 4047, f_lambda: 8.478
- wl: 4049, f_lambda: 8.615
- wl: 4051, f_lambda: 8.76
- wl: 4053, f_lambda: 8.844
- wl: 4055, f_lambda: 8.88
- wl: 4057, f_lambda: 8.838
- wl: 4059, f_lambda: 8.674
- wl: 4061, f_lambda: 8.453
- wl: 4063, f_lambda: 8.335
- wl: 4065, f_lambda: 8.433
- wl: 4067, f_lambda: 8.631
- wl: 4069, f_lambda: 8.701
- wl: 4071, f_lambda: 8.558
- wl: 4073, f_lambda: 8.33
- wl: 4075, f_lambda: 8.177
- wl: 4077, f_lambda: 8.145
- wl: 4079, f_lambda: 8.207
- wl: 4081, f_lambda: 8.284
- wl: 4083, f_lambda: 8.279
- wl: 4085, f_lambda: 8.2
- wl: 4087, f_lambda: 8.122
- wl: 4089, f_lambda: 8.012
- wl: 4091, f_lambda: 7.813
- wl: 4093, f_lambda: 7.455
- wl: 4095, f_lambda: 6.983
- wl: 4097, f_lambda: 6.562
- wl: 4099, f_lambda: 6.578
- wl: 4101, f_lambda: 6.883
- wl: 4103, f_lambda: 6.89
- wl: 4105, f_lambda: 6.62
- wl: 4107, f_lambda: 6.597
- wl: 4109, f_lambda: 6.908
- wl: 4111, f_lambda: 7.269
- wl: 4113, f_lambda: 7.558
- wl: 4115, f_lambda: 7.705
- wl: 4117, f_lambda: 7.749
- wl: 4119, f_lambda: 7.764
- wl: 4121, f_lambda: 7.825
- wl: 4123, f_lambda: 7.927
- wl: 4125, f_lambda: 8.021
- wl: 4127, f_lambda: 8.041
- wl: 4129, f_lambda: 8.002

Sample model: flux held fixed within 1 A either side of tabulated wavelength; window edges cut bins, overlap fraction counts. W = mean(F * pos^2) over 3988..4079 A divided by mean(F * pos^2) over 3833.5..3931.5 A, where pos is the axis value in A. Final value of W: 1.1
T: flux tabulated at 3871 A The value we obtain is 9.326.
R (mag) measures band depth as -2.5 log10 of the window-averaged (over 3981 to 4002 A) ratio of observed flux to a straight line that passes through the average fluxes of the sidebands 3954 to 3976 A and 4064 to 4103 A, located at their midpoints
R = -0.18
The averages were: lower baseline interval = 6.82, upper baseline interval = 7.89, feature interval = 8.31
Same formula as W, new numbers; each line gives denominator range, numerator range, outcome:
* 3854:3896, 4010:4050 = 1.14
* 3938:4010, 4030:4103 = 1.09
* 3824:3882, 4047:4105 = 1.11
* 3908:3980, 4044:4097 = 1.12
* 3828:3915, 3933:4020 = 1.05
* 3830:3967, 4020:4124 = 1.09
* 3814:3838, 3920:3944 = 1.16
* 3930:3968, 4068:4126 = 1.04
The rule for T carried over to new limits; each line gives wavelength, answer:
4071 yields 8.558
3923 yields 8.822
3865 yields 9.461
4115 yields 7.705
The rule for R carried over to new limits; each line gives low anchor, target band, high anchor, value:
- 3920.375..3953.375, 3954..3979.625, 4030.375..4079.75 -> 0.23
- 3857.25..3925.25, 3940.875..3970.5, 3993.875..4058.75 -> 0.09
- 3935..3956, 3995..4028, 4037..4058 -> 0.00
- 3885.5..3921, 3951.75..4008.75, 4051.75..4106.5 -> 0.04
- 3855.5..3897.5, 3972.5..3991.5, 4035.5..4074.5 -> 0.13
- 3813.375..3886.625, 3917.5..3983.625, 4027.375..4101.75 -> 0.06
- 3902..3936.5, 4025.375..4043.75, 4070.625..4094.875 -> -0.06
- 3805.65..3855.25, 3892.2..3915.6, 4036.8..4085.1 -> 0.01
